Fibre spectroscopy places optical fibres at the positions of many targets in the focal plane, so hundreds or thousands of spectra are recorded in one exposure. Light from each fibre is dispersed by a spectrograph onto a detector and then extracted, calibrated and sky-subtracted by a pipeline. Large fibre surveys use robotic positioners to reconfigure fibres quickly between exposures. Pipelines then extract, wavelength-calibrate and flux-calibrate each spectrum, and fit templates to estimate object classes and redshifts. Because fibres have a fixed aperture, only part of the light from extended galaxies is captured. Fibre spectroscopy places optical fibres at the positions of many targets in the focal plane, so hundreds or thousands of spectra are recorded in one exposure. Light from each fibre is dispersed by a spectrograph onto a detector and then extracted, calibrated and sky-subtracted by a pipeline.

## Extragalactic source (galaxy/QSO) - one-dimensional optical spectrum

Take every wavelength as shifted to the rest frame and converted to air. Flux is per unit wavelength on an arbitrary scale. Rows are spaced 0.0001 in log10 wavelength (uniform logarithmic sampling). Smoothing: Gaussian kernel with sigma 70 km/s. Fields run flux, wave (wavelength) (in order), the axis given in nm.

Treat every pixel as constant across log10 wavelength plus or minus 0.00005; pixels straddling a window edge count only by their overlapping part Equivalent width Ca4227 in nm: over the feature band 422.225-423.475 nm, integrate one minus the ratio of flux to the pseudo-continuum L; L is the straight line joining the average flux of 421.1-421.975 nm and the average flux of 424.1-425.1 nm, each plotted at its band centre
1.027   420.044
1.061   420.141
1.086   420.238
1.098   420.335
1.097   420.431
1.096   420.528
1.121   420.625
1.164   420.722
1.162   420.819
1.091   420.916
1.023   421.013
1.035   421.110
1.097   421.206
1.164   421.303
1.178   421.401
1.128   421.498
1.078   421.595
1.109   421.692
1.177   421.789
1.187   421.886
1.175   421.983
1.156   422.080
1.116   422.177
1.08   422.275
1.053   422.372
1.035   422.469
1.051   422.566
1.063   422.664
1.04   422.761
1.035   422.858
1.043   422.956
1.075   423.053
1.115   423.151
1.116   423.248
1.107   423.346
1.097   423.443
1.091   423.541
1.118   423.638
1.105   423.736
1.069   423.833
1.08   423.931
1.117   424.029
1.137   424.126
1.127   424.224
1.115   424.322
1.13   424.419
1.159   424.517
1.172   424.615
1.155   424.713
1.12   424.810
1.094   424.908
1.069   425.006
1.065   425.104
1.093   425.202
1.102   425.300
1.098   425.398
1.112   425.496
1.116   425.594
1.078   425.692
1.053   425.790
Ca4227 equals 0.067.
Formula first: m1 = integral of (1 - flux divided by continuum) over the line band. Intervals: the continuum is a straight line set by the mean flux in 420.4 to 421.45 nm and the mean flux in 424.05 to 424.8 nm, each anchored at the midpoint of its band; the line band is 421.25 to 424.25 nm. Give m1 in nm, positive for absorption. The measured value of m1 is 0.061 nm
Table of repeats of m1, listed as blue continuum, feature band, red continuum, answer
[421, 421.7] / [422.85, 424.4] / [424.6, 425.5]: 0.009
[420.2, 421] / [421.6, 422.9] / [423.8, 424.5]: 0.016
